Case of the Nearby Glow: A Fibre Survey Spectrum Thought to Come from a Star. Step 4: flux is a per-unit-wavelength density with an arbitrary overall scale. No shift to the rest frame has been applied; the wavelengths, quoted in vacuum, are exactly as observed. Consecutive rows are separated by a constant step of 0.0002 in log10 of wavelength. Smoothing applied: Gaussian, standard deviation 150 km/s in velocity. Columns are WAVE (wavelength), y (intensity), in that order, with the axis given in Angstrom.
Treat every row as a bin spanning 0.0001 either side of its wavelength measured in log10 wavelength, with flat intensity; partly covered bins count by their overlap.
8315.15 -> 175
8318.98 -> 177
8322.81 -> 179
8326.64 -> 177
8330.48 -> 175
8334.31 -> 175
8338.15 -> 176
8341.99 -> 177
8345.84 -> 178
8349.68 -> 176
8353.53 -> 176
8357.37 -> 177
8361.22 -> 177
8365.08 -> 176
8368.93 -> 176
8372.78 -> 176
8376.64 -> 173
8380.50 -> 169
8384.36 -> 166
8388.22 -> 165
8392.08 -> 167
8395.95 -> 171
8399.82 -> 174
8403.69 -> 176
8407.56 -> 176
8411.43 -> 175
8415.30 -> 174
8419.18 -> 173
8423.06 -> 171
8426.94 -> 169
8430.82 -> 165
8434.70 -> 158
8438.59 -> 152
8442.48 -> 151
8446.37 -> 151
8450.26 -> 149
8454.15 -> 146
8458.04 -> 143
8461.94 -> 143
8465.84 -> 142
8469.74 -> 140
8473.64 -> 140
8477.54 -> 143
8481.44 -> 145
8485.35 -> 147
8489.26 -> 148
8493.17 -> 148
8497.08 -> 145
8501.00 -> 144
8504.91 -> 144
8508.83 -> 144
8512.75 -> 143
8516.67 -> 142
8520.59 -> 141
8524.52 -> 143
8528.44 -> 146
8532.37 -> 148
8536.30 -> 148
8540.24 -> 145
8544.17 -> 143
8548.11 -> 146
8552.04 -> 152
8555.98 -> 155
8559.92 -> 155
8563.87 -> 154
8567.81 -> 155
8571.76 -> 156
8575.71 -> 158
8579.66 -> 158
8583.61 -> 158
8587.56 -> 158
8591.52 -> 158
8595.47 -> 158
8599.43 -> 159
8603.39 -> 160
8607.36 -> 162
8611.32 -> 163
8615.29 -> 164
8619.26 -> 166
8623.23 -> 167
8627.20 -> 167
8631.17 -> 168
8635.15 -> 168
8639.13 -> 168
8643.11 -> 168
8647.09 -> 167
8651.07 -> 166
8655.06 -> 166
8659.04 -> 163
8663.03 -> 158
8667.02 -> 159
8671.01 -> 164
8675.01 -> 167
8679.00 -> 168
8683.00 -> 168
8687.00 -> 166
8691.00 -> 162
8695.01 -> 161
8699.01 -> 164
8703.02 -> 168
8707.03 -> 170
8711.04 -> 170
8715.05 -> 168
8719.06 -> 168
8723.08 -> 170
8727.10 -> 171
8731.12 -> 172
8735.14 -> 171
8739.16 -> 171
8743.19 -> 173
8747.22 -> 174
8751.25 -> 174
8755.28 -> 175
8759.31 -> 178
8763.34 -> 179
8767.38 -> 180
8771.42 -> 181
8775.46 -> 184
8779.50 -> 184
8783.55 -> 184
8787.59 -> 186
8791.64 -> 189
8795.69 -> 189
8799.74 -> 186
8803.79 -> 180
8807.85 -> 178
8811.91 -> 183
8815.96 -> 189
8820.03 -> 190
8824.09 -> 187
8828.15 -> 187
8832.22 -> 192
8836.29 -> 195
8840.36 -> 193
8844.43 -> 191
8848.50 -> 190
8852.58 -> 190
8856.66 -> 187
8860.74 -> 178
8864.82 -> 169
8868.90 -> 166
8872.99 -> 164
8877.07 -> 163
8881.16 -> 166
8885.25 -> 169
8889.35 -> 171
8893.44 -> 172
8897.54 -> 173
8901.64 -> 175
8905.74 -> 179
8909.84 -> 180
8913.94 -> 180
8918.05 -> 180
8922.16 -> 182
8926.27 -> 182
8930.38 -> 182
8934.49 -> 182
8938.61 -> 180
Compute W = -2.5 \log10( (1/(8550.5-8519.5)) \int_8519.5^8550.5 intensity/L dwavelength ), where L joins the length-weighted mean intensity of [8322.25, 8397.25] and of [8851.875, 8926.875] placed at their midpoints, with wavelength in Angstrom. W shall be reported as 0.20 mag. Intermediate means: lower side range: 174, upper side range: 175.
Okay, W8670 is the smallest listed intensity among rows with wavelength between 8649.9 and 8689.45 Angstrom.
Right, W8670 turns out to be 158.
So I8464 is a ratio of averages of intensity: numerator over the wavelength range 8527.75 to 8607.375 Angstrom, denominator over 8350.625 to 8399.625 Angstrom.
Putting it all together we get 0.9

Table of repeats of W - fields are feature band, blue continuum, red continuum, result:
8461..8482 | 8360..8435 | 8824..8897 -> 0.21 mag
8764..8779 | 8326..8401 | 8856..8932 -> -0.05 mag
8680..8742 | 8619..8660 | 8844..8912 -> 0.01 mag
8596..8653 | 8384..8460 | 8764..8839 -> 0.07 mag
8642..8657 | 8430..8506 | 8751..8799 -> 0.01 mag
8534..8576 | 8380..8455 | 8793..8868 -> 0.14 mag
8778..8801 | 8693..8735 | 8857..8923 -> -0.10 mag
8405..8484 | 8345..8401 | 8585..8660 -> 0.10 mag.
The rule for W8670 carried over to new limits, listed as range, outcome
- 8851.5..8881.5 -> 163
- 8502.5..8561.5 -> 141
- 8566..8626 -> 155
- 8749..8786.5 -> 174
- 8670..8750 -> 161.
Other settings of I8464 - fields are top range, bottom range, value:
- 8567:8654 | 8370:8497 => 1.02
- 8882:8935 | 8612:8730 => 1.07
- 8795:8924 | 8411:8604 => 1.19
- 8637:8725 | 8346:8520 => 1.04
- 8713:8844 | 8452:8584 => 1.23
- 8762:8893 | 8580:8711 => 1.11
